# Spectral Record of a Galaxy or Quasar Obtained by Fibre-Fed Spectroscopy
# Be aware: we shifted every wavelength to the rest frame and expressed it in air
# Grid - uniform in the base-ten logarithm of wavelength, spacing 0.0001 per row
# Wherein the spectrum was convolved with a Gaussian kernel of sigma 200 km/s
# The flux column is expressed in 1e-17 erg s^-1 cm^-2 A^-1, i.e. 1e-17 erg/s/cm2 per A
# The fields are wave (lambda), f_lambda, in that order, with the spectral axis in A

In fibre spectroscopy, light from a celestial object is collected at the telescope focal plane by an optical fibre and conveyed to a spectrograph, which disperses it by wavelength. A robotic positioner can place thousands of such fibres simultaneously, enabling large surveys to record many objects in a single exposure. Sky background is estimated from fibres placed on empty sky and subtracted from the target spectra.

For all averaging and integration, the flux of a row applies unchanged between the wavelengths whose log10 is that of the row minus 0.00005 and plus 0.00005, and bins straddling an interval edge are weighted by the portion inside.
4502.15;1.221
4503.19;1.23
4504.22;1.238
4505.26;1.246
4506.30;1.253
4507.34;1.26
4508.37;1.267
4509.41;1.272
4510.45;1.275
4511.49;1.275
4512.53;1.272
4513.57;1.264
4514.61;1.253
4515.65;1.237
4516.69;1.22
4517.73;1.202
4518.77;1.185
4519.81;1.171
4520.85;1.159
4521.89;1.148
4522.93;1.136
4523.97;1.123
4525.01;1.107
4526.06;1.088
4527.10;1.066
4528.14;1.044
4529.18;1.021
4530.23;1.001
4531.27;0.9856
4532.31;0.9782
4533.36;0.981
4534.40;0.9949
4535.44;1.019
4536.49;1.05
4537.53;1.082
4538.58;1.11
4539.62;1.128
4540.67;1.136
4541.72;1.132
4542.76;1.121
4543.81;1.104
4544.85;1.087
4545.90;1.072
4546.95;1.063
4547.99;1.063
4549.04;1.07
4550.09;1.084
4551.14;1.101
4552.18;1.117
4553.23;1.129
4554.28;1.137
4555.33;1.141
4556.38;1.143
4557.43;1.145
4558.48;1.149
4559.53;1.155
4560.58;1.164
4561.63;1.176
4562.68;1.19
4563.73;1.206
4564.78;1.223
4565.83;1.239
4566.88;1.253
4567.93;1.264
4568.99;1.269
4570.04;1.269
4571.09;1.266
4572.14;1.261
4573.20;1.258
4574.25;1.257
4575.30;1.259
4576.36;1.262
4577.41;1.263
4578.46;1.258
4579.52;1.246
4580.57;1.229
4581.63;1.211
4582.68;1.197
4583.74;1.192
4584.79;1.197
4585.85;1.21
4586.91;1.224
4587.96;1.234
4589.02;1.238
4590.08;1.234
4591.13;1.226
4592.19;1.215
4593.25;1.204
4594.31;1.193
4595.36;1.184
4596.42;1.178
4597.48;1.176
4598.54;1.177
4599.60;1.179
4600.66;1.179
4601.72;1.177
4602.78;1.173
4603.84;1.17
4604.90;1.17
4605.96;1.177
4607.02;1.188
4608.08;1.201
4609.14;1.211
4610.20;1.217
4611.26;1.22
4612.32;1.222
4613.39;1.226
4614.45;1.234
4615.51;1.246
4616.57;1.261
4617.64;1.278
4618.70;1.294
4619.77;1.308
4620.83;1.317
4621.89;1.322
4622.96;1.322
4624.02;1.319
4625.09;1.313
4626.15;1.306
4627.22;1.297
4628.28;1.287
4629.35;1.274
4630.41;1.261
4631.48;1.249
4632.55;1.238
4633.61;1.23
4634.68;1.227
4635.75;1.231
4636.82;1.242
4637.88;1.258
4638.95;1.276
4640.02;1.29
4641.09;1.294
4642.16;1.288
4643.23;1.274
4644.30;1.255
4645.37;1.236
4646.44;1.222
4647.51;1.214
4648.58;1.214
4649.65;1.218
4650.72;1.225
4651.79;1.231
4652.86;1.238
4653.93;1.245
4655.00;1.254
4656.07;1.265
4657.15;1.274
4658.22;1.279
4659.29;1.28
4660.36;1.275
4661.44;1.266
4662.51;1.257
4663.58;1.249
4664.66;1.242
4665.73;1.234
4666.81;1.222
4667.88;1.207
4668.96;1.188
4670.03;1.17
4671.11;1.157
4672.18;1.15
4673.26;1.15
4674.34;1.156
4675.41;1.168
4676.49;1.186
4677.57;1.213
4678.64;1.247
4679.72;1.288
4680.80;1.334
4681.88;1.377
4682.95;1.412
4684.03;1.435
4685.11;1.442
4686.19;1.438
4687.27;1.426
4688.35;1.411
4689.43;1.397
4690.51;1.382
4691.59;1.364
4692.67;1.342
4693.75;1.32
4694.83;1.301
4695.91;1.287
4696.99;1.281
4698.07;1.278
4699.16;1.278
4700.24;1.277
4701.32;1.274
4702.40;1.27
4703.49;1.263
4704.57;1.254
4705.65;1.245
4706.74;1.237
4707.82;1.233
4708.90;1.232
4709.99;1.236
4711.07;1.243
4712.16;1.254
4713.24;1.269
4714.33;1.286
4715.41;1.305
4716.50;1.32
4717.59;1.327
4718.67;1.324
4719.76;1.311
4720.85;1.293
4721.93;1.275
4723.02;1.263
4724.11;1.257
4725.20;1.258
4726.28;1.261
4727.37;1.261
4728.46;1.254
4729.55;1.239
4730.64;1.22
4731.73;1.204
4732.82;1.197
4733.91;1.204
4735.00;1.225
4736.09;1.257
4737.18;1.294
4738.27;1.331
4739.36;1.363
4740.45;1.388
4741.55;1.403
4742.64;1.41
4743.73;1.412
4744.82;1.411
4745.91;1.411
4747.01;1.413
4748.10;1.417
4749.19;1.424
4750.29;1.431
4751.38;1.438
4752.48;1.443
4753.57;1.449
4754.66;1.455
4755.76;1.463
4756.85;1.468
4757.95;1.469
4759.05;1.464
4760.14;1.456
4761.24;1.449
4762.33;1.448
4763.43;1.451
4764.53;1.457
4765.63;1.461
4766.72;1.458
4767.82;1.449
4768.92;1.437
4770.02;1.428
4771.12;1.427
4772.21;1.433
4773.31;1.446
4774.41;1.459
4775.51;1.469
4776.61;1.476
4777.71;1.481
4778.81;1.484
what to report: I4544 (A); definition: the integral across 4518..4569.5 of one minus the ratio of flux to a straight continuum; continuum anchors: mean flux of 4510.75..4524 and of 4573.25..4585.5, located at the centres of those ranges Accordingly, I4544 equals 4.3 A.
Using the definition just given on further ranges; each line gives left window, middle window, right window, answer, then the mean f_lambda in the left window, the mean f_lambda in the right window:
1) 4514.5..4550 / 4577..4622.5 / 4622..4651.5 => -0.6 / 1.1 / 1.26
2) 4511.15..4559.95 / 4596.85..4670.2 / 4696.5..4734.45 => -2.9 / 1.12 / 1.26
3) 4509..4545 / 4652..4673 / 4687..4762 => 0.5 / 1.13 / 1.33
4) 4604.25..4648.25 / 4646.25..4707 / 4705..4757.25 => 0.6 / 1.26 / 1.32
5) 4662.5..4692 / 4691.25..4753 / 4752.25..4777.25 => 3.0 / 1.28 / 1.45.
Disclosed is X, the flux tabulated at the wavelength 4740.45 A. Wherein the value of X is 1.388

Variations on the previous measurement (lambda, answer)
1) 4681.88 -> 1.377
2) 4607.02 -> 1.188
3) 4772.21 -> 1.433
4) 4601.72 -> 1.177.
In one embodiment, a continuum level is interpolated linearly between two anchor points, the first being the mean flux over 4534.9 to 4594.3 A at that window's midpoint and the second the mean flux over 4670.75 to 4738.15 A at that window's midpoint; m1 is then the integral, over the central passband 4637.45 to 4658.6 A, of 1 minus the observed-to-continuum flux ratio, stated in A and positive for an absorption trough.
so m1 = -0.2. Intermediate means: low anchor 1.18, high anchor 1.28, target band 1.25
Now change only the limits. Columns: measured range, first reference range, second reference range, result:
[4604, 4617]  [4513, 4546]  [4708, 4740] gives -0.4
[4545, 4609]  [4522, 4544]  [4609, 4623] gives -1.1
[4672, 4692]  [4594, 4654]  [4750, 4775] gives 0.2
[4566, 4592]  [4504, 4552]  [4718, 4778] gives -1.1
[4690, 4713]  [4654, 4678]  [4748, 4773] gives 0.5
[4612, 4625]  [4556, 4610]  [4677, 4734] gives -0.5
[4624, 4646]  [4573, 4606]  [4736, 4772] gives 0.0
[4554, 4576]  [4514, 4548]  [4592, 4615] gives -1.3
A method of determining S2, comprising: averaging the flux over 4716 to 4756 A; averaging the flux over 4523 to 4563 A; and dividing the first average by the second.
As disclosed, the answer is 1.22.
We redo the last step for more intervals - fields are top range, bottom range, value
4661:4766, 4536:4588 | 1.12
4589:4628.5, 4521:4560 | 1.13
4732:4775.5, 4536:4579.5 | 1.20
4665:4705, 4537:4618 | 1.08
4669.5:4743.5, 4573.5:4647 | 1.04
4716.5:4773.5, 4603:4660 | 1.09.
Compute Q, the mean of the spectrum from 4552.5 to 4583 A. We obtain 1.21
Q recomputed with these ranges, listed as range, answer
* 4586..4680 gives 1.23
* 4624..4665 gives 1.26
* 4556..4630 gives 1.23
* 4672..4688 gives 1.3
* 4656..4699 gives 1.28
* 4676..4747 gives 1.3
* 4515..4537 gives 1.09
